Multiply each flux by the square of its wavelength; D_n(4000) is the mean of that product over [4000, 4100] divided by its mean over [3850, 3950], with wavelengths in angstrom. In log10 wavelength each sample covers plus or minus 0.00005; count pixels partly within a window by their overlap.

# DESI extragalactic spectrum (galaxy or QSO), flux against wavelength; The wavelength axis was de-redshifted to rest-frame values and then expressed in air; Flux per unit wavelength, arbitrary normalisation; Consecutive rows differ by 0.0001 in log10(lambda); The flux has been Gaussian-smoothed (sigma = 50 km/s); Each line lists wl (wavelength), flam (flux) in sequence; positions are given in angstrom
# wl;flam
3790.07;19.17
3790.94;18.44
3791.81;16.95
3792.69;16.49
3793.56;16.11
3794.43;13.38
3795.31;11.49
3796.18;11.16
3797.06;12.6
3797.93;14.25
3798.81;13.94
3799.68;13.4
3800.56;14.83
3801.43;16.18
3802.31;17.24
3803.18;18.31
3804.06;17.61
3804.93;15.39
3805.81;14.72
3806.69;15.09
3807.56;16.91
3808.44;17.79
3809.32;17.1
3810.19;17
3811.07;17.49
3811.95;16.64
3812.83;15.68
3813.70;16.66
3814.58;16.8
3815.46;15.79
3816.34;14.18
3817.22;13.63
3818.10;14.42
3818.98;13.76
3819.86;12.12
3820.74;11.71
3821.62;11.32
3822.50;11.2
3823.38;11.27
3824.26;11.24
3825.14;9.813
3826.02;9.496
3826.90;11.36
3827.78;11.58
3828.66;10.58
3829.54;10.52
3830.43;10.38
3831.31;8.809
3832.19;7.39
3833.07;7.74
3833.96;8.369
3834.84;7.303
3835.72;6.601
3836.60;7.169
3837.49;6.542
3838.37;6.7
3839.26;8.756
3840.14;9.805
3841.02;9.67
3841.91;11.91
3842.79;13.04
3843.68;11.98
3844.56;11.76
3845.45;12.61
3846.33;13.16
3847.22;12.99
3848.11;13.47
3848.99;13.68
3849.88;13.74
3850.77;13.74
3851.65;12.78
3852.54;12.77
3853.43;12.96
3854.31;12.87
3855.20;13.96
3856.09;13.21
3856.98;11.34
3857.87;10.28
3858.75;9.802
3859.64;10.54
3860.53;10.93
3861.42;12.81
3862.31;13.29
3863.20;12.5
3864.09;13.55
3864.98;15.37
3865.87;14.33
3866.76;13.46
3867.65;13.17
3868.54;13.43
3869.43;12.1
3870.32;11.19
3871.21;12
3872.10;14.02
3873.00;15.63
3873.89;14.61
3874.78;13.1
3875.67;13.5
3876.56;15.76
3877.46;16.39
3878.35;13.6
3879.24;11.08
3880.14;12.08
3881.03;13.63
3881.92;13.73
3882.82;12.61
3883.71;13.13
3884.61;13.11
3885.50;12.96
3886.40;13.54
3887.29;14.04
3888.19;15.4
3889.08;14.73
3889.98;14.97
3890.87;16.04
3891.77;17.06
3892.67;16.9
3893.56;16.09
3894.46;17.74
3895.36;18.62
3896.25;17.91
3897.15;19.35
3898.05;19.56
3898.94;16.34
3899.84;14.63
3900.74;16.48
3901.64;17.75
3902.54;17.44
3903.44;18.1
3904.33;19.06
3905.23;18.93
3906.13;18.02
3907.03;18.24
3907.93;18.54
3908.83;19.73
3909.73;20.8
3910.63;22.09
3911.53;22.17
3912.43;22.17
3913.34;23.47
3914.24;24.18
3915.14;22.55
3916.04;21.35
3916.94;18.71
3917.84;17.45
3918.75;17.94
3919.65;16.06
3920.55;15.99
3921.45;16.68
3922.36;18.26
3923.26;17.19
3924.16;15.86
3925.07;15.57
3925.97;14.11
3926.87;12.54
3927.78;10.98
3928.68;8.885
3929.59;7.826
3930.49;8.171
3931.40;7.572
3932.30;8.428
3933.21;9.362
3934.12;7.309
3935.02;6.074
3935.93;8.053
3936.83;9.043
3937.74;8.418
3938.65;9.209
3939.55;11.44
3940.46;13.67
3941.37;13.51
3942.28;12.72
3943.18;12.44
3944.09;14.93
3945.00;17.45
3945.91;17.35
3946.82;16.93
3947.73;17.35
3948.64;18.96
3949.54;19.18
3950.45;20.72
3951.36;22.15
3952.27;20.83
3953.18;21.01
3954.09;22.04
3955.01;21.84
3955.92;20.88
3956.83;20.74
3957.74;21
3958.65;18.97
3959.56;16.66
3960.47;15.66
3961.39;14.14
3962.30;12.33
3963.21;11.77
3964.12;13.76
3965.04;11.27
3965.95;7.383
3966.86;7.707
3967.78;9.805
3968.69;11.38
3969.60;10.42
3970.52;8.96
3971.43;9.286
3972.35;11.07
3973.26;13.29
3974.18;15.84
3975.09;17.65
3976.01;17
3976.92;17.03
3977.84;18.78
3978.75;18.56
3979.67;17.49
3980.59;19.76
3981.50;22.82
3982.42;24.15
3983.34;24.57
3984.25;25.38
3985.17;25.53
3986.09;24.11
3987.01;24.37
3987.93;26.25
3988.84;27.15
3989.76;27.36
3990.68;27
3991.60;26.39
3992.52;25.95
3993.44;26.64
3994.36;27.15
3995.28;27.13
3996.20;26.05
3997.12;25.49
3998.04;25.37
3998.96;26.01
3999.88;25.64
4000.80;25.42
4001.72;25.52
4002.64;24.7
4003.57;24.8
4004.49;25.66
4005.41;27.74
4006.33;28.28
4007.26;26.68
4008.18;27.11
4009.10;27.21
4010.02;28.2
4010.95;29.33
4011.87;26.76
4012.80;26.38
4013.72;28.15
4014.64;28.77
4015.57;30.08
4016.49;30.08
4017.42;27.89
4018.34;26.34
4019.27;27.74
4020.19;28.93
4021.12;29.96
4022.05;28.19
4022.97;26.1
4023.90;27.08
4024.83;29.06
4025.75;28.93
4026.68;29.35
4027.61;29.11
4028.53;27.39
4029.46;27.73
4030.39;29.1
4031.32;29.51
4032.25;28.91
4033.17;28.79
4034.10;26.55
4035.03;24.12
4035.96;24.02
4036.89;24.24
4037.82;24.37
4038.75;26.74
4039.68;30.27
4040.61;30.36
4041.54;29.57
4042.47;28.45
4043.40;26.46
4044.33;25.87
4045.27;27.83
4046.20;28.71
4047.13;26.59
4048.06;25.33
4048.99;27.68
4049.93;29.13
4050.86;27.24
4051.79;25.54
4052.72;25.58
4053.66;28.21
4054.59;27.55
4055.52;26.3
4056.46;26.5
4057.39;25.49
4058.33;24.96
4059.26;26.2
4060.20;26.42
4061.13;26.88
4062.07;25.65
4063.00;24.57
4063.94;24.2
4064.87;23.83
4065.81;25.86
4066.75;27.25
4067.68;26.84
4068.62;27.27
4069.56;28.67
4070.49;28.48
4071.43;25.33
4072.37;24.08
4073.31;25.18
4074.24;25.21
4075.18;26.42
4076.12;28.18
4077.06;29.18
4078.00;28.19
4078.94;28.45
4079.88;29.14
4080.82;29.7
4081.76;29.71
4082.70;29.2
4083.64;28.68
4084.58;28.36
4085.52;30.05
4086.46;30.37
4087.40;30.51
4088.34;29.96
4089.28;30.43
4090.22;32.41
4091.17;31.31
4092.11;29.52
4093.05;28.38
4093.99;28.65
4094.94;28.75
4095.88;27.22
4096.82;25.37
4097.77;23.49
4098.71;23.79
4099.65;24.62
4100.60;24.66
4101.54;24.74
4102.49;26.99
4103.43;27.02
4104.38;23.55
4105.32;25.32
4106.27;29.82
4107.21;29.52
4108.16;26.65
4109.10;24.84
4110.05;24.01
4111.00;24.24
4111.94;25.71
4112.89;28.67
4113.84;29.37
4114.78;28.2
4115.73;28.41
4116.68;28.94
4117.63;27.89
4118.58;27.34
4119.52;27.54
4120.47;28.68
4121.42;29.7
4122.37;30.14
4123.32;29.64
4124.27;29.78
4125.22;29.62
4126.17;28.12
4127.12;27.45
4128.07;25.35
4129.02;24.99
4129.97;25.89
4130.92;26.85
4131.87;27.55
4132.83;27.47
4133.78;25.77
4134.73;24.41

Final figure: 2.0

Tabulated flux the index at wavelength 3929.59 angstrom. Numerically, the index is 7.826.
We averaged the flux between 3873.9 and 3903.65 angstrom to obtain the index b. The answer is 15.3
